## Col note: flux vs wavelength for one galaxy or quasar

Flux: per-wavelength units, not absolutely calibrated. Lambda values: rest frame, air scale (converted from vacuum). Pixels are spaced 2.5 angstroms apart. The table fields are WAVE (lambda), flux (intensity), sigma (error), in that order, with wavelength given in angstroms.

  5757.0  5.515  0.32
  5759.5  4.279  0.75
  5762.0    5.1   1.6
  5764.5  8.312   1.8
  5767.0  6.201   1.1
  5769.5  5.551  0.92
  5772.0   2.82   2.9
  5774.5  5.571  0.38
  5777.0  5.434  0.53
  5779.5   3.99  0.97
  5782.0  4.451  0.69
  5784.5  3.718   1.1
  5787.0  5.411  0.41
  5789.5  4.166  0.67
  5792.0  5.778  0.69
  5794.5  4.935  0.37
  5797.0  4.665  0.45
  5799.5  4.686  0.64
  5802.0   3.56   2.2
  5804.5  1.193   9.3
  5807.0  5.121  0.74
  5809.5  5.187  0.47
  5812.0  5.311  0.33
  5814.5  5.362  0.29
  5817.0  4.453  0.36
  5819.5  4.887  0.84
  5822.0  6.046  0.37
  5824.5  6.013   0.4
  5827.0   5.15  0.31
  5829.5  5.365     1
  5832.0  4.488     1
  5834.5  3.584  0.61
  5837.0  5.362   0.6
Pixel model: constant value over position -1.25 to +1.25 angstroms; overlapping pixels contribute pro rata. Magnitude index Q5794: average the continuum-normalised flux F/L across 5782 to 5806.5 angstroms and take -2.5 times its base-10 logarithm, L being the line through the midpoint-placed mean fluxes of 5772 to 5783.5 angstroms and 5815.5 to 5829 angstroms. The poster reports 0.14 mag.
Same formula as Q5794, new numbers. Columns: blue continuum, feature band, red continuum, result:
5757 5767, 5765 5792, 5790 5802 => 0.104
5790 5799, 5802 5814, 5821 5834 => 0.216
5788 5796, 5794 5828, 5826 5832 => 0.065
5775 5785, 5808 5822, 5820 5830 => 0.049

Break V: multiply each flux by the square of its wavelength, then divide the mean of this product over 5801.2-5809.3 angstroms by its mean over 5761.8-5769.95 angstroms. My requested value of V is 0.55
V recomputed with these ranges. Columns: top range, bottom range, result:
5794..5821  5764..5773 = 0.82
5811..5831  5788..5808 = 1.26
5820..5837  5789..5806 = 1.25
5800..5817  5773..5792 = 0.92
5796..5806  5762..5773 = 0.63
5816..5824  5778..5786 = 1.28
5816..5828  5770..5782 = 1.20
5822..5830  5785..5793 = 1.14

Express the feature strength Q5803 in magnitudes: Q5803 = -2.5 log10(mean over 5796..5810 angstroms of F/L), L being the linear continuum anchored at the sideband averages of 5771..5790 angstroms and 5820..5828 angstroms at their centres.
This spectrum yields 0.26 mag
